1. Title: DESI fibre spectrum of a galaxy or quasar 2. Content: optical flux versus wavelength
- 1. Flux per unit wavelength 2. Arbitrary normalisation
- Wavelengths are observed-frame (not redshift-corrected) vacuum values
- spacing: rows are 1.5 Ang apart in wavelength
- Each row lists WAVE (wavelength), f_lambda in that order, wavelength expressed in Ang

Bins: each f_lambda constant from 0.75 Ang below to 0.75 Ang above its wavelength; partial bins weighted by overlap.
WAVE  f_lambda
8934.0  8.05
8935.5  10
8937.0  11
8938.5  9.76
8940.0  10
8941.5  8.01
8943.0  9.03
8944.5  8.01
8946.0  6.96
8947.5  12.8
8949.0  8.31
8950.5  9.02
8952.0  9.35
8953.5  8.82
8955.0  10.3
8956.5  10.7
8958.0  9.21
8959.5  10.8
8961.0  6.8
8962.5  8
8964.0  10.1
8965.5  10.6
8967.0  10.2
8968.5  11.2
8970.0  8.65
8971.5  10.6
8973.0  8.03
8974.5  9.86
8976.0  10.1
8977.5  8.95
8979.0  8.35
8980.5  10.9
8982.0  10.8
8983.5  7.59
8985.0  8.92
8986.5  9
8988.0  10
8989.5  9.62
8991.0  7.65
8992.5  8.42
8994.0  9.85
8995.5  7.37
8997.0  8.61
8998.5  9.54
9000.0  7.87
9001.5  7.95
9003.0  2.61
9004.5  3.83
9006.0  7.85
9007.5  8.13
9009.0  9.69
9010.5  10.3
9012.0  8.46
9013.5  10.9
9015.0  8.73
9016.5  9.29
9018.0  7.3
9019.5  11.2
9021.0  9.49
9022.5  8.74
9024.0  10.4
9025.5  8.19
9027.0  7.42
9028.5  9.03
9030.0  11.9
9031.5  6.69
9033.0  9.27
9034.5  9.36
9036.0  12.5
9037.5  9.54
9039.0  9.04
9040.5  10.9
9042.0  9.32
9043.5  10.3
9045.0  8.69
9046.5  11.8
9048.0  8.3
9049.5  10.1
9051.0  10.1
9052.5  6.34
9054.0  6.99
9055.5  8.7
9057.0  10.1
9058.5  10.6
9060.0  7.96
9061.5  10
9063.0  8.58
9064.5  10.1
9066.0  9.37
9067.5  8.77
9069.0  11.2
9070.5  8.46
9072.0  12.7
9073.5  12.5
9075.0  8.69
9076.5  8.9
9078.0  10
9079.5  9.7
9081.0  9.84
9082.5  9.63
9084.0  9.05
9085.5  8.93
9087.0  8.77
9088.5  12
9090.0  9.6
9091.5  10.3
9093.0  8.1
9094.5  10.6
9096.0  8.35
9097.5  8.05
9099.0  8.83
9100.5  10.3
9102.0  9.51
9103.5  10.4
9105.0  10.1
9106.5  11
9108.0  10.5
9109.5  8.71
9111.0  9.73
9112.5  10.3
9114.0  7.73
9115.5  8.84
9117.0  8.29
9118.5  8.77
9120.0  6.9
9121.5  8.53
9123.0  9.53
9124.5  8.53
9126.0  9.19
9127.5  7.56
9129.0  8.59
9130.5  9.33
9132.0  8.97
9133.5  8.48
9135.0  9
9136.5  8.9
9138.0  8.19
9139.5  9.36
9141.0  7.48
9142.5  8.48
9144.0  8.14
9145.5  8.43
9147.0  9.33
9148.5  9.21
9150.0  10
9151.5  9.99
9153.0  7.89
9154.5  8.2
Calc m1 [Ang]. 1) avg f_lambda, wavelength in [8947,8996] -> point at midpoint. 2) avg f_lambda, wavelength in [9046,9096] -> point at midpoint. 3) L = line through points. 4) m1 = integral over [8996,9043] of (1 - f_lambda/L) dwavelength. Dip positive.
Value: 3.2 Ang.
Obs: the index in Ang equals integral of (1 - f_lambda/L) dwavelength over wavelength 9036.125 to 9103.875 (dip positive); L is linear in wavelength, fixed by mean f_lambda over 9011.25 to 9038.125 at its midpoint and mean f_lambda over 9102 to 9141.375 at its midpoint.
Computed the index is -2.93 Ang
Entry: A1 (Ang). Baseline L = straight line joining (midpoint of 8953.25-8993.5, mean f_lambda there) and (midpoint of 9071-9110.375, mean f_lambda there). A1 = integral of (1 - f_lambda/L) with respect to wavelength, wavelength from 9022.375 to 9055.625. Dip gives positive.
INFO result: 1.12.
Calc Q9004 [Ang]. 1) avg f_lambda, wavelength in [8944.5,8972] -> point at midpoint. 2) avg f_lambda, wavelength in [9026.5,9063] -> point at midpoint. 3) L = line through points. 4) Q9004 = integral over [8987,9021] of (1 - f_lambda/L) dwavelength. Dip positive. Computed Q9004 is 3.6 Ang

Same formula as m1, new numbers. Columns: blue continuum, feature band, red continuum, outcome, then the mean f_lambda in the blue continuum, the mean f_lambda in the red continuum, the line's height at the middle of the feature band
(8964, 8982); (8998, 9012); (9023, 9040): 2.99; 9.82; 9.41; 9.6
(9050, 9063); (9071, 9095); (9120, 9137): -3.10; 8.86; 8.7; 8.8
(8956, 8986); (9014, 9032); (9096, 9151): 0.45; 9.5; 8.97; 9.32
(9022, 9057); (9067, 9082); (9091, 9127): -1.36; 9.31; 9.19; 9.25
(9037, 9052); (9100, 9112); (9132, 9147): -1.40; 9.76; 8.56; 8.98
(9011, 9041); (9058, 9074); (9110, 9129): -1.56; 9.41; 8.66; 9.09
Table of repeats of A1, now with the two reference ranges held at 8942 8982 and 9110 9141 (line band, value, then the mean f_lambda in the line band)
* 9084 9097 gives -0.96 Ang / 9.52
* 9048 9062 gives 0.15 Ang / 8.93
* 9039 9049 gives -0.82 Ang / 9.83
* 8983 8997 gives 0.91 Ang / 8.73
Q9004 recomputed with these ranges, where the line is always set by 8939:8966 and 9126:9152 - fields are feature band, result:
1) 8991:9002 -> 0.8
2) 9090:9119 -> -1.7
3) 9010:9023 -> -0.4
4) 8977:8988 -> -0.1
